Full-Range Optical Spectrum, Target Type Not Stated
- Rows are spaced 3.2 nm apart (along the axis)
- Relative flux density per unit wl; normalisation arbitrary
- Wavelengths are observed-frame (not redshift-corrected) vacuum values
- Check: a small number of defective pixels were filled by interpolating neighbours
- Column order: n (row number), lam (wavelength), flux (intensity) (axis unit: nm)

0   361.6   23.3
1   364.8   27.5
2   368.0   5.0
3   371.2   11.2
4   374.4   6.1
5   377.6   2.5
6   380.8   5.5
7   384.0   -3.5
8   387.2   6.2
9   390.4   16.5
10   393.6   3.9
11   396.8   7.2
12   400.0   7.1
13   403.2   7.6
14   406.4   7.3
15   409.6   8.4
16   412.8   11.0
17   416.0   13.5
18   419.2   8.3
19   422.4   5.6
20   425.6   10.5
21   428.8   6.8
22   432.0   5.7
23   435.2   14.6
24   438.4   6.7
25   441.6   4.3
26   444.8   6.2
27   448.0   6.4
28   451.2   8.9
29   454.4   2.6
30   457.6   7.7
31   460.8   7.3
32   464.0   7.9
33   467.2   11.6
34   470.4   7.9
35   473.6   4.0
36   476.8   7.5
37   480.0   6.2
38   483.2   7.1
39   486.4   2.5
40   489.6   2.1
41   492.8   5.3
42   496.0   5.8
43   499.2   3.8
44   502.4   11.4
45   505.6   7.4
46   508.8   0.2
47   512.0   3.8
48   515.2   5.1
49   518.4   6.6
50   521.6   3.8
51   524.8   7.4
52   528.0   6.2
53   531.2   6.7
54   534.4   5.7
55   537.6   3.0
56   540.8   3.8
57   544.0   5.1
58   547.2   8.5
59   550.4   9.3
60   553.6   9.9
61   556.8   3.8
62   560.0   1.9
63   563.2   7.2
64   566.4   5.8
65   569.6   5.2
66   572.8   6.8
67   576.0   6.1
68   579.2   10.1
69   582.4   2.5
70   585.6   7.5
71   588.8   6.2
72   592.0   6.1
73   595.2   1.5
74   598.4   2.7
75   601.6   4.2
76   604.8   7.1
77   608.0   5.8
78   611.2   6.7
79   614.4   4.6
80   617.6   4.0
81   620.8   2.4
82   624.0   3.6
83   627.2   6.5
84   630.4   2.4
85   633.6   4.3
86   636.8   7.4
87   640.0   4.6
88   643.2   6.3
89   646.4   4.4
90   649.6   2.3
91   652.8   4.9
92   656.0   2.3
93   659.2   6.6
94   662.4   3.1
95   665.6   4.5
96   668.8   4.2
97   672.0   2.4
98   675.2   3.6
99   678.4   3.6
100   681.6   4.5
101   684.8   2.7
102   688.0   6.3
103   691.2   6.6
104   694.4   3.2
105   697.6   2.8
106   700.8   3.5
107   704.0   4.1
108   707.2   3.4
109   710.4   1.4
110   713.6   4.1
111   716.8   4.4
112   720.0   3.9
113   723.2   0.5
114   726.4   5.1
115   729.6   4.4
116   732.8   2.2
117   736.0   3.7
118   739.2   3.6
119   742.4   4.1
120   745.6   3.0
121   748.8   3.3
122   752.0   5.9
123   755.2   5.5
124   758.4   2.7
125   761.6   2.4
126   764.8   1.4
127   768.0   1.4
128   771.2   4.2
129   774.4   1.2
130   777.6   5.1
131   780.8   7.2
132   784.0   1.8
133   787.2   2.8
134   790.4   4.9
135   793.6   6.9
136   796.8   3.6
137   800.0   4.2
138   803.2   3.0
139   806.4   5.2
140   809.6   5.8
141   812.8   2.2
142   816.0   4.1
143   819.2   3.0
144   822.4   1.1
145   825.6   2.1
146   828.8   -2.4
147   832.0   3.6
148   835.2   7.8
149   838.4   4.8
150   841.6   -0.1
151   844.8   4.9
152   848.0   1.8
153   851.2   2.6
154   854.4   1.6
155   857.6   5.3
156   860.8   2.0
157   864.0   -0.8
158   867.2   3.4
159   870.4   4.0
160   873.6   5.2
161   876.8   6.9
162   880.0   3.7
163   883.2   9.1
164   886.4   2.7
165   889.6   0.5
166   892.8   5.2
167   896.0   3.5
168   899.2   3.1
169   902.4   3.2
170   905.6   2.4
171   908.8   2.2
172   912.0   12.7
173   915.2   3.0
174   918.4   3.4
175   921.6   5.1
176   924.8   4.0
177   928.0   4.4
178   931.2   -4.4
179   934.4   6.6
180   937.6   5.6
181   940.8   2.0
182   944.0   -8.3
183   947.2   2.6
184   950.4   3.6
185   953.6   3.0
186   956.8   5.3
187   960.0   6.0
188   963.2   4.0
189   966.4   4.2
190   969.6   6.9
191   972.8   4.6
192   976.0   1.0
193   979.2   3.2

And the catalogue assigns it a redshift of 1.45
